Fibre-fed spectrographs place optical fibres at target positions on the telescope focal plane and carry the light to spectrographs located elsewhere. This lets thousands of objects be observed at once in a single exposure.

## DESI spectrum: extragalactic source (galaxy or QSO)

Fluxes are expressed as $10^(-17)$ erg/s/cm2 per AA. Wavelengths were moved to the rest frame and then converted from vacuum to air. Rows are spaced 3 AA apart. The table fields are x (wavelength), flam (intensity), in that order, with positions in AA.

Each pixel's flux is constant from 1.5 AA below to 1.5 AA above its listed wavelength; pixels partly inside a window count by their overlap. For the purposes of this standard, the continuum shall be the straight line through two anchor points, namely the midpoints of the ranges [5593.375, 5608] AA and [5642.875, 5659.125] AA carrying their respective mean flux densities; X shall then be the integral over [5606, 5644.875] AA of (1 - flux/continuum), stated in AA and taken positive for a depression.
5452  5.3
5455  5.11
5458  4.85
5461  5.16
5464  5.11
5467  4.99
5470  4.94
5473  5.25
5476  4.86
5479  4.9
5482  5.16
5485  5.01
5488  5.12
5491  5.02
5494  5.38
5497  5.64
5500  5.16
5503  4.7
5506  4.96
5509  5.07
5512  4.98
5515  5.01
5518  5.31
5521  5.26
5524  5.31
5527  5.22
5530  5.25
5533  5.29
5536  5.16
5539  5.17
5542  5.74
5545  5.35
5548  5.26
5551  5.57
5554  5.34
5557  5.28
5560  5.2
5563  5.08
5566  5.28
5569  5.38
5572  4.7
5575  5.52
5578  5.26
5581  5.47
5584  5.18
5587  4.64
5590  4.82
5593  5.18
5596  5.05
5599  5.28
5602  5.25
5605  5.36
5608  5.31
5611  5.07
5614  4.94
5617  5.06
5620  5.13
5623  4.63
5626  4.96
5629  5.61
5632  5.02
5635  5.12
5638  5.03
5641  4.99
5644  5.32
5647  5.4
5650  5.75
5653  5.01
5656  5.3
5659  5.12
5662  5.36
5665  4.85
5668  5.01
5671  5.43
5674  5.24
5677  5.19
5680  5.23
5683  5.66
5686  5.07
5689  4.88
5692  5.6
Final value 1.42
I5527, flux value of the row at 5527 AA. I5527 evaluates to 5.22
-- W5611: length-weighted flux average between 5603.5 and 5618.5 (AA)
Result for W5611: 5.15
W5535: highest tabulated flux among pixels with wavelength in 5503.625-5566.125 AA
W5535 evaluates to 5.74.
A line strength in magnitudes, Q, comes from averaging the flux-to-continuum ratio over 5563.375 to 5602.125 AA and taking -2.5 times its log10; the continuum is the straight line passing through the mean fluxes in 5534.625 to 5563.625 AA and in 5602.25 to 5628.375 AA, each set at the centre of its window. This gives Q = 0.011 mag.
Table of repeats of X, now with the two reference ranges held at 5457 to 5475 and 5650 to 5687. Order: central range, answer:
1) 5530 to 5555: -1.15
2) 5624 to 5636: 0.09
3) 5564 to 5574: 0.01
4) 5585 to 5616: 0.47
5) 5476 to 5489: 0.11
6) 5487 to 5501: -0.55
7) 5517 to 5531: -0.46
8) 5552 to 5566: -0.30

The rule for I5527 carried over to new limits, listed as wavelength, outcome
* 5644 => 5.32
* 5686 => 5.07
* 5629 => 5.61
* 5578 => 5.26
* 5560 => 5.2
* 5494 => 5.38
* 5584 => 5.18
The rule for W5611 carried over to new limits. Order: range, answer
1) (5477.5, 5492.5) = 5.04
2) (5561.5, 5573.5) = 5.11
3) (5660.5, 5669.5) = 5.07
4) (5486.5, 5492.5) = 5.07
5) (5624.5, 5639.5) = 5.15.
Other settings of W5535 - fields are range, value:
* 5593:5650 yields 5.75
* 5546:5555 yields 5.57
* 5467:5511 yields 5.64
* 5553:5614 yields 5.52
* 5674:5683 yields 5.66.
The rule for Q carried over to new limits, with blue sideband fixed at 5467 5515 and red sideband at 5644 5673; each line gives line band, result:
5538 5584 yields -0.033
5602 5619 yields 0.009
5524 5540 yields -0.024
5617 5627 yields 0.061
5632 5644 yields 0.032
